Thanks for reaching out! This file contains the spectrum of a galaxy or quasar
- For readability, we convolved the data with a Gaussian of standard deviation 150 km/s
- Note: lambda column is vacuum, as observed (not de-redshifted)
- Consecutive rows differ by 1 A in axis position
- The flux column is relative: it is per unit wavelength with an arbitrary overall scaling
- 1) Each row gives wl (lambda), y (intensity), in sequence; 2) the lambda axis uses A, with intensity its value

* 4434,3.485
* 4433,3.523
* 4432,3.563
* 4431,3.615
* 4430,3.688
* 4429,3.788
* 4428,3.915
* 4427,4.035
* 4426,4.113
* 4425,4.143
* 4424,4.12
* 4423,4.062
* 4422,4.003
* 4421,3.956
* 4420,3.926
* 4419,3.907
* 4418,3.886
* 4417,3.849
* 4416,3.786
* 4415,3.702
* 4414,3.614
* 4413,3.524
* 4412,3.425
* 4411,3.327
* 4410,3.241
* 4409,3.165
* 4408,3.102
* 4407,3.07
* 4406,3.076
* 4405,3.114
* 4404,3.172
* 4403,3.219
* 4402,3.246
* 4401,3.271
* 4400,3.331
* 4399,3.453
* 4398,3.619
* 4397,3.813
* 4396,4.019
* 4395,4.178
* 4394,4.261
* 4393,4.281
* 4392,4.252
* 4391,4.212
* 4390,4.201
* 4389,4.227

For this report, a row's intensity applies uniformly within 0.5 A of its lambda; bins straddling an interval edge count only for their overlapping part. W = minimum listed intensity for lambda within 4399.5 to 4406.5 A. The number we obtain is 3.076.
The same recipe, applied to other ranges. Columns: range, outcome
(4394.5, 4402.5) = 3.246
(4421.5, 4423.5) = 4.003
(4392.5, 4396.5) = 4.019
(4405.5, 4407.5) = 3.07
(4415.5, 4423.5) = 3.786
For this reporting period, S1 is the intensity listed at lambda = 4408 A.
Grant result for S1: 3.102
